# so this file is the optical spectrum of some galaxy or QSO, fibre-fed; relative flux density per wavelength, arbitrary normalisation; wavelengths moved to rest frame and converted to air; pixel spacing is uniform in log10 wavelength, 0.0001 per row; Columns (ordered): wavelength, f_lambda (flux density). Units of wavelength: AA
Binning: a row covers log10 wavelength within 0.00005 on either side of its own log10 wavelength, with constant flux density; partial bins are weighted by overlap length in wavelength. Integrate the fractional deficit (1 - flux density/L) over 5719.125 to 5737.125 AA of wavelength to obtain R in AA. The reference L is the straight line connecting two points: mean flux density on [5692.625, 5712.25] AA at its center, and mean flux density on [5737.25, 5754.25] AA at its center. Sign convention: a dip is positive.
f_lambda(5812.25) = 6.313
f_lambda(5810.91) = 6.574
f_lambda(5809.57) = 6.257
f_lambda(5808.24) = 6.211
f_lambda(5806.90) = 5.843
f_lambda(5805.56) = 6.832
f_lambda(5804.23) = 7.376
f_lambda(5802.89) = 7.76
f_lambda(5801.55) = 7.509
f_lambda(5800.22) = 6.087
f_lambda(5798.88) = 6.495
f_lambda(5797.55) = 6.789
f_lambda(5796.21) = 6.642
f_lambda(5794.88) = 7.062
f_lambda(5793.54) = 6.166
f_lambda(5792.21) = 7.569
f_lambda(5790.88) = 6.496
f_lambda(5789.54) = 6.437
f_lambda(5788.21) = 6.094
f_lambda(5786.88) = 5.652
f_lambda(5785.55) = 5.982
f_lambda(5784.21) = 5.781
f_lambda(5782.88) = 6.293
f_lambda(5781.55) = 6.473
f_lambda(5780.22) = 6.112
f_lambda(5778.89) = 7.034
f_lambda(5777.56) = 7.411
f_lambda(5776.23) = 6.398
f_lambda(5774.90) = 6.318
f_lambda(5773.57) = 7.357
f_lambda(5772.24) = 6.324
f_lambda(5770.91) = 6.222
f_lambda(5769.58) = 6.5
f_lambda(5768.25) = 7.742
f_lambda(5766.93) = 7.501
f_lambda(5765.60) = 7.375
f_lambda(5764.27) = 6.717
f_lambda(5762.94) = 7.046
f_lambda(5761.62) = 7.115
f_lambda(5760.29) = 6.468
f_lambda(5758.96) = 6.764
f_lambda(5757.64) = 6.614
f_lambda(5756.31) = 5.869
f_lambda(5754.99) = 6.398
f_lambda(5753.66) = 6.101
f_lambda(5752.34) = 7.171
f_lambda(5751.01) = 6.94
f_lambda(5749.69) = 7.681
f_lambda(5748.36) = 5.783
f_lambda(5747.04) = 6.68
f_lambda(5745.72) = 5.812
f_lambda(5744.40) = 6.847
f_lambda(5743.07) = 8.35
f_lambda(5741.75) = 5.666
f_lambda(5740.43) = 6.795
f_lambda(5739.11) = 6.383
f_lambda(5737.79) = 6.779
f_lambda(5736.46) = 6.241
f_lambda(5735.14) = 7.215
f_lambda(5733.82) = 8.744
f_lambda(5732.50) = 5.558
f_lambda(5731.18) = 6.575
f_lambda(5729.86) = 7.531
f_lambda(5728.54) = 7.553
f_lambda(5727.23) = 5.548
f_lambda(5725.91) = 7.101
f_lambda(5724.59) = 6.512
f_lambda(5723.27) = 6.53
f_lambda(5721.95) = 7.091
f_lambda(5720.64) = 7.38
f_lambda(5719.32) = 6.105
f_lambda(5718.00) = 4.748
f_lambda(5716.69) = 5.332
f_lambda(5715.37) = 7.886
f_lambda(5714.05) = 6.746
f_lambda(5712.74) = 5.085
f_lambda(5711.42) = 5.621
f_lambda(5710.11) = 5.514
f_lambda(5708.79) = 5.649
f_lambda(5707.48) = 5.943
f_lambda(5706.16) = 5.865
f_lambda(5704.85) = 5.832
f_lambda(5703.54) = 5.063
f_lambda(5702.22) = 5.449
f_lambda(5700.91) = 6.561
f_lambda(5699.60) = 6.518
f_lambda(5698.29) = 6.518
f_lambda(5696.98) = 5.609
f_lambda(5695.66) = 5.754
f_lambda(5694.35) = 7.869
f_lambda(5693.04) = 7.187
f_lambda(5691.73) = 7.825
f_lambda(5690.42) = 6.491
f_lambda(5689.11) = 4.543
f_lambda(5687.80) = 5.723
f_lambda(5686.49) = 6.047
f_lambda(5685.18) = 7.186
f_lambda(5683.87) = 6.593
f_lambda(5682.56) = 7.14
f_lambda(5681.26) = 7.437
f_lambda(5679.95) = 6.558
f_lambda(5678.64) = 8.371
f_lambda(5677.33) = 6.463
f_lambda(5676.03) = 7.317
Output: -1.19 AA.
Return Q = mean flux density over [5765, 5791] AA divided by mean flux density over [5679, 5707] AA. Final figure 1.0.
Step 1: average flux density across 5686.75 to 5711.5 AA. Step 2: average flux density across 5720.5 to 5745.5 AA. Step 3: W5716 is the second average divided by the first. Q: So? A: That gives 1.12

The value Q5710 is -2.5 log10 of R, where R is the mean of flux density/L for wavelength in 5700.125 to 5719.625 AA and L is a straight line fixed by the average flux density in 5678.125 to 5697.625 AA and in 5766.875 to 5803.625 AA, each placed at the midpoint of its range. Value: 0.146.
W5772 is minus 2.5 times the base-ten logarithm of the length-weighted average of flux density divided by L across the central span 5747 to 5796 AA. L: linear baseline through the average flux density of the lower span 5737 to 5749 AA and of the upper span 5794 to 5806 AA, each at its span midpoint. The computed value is 0.02 mag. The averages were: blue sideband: 6.56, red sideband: 6.94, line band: 6.64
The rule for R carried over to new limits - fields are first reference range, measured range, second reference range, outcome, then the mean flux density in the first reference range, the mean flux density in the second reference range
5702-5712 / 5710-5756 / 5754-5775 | -3.3 AA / 5.62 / 6.77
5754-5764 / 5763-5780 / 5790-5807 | -0.6 AA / 6.6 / 6.84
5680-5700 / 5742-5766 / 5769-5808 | -0.6 AA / 6.56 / 6.58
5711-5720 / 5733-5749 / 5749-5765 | -0.8 AA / 5.94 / 6.74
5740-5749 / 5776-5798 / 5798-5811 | 0.6 AA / 6.56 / 6.7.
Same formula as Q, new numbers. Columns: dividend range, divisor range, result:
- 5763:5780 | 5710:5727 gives 1.10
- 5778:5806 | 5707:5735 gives 1.03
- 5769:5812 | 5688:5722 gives 1.07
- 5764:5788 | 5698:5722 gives 1.10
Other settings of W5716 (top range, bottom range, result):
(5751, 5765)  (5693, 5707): 1.08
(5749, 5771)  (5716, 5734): 1.05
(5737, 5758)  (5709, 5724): 1.07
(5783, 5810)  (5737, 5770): 0.97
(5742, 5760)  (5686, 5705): 1.07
